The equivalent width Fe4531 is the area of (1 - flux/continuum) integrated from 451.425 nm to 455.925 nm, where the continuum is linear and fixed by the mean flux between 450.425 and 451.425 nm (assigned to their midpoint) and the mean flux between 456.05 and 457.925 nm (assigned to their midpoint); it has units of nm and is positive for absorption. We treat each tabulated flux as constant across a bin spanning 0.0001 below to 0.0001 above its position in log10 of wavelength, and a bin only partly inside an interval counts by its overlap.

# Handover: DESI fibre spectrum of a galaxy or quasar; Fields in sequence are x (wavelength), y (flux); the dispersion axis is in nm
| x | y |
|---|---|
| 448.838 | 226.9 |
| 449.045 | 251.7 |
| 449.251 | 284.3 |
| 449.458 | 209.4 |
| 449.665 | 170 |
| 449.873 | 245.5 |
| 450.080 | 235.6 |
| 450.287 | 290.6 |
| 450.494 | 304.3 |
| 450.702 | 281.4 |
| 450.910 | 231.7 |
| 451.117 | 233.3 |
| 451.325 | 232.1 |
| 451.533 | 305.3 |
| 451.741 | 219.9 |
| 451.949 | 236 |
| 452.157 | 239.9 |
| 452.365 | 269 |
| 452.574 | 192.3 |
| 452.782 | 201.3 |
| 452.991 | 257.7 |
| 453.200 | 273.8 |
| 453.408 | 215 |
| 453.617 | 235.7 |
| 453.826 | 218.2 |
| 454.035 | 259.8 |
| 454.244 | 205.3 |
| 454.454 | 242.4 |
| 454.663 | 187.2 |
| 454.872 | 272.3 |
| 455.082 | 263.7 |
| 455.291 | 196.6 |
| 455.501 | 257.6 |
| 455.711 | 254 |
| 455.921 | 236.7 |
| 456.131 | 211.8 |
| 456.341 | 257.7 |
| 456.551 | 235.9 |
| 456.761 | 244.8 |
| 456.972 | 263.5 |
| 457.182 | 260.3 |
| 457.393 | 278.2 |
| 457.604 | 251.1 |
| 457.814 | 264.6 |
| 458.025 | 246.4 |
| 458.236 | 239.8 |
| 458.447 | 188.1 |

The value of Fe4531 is 0.28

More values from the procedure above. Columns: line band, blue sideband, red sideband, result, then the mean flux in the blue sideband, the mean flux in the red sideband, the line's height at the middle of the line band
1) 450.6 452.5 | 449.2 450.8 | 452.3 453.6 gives -0.05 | 251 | 234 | 242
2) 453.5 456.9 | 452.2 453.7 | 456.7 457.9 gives 0.16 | 235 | 261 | 248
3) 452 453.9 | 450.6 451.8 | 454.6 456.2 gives 0.09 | 252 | 237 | 245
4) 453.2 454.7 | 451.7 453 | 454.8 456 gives 0.06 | 229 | 246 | 238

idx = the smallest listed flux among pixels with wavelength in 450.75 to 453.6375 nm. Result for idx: 192.3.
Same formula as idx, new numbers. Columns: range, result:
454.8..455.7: 196.6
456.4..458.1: 235.9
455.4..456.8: 211.8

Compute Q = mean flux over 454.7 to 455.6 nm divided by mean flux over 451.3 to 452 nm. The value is 0.97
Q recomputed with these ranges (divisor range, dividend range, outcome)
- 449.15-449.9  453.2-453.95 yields 1.03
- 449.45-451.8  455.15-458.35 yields 0.99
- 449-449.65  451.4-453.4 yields 1.02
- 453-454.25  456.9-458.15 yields 1.09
